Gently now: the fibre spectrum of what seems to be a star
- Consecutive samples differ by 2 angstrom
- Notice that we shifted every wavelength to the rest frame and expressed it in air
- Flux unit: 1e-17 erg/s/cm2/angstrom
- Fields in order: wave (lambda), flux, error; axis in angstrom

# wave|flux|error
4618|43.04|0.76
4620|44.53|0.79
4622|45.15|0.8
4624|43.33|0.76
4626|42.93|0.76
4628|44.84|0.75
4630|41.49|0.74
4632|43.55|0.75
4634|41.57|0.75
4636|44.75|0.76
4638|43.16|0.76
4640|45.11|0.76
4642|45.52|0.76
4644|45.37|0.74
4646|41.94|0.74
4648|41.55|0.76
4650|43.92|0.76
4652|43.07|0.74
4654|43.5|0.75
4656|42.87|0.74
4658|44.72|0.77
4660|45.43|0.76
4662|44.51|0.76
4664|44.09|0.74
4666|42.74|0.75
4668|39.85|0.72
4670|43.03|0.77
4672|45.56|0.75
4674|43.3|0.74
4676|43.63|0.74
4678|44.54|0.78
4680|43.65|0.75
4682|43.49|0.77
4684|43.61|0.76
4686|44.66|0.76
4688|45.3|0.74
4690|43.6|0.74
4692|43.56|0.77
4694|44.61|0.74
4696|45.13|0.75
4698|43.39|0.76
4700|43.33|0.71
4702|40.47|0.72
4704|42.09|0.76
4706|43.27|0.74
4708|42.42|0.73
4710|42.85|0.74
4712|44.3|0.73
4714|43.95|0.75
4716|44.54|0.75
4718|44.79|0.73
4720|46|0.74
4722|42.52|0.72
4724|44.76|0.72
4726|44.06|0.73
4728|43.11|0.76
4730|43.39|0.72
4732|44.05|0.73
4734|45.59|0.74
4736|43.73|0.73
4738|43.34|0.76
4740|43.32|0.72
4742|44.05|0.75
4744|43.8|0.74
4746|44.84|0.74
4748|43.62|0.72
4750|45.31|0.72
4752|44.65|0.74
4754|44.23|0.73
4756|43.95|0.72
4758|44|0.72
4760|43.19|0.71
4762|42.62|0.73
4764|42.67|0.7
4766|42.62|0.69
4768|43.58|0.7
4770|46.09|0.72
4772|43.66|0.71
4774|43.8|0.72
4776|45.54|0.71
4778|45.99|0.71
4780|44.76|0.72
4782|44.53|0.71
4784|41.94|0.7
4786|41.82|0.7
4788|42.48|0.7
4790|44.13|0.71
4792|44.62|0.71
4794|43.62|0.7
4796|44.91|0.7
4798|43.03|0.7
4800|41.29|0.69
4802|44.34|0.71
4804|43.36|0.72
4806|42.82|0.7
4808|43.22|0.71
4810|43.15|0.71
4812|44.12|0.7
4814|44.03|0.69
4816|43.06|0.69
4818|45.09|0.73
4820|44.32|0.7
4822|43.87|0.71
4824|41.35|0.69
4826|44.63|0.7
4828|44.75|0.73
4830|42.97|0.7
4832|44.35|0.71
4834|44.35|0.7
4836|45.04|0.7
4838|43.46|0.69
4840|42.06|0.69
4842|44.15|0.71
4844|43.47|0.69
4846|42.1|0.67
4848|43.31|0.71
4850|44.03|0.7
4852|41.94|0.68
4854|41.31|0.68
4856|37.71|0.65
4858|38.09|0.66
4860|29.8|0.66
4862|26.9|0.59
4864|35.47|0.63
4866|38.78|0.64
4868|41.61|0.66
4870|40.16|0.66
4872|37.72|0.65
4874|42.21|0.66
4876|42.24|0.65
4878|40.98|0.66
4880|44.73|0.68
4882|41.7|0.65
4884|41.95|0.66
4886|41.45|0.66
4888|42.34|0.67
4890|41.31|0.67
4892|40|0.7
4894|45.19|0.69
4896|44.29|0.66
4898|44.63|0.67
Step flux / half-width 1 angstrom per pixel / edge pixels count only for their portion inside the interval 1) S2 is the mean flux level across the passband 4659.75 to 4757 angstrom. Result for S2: 43.8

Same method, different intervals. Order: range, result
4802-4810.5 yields 43.3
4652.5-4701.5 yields 43.8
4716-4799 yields 44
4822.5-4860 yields 42.4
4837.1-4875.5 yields 39.7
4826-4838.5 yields 44.2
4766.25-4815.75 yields 43.8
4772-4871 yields 42.4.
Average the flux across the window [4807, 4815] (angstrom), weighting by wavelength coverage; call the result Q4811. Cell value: 43.6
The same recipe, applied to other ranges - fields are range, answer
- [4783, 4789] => 42.1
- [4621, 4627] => 43.8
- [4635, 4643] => 44.6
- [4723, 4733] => 43.9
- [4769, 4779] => 45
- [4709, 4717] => 43.9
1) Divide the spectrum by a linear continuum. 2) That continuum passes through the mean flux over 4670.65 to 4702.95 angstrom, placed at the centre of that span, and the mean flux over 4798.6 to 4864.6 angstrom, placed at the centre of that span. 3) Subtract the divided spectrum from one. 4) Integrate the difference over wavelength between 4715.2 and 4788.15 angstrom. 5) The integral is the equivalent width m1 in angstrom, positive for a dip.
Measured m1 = -1.64 angstrom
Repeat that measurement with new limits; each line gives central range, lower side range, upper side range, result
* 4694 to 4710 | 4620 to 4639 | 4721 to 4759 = 0.3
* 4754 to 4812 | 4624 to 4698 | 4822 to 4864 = -2.2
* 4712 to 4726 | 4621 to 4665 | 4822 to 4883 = -0.5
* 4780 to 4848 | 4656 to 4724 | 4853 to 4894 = -4.5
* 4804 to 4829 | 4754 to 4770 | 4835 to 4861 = -1.0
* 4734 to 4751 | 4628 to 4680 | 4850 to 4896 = -0.8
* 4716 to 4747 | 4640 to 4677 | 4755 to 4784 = -0.2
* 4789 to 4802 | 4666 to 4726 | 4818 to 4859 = -0.2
